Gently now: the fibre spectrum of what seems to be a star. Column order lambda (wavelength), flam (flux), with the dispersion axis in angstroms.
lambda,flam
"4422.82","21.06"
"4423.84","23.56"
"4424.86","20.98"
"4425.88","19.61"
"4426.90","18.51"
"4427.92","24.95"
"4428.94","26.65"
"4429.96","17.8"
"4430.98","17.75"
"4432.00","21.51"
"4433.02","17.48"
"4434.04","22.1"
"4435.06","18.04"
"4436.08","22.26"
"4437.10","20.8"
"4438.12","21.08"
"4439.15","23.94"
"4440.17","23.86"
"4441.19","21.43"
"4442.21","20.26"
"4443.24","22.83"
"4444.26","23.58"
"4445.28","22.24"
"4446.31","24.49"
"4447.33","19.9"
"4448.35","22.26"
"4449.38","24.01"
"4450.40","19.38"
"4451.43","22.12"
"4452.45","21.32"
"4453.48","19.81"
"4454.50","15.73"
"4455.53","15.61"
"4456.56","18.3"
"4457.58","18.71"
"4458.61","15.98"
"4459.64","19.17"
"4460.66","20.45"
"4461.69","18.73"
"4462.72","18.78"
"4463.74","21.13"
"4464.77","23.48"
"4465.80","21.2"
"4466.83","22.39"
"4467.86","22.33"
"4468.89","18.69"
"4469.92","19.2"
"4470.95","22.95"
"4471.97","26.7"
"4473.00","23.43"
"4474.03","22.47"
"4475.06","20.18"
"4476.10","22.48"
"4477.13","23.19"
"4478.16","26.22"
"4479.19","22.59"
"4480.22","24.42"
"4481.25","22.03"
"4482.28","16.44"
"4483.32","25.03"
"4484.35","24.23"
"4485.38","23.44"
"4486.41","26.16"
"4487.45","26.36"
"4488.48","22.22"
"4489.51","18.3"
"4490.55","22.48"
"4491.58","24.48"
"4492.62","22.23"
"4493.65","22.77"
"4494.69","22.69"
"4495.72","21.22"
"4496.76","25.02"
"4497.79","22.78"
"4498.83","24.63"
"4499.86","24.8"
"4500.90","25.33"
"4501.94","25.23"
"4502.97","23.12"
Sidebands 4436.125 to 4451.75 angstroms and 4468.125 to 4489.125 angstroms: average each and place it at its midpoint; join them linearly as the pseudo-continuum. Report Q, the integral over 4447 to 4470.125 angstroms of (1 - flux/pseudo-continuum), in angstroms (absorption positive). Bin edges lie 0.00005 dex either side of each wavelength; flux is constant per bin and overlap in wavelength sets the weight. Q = 2.6 angstroms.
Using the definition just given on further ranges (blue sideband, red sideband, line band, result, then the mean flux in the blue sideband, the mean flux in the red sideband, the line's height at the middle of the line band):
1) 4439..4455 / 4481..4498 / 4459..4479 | 0.5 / 21.7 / 22.8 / 22.3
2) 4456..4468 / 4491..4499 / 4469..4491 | -1.1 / 20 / 23.2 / 21.7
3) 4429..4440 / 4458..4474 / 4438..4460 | 0.1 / 20.7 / 21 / 20.8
